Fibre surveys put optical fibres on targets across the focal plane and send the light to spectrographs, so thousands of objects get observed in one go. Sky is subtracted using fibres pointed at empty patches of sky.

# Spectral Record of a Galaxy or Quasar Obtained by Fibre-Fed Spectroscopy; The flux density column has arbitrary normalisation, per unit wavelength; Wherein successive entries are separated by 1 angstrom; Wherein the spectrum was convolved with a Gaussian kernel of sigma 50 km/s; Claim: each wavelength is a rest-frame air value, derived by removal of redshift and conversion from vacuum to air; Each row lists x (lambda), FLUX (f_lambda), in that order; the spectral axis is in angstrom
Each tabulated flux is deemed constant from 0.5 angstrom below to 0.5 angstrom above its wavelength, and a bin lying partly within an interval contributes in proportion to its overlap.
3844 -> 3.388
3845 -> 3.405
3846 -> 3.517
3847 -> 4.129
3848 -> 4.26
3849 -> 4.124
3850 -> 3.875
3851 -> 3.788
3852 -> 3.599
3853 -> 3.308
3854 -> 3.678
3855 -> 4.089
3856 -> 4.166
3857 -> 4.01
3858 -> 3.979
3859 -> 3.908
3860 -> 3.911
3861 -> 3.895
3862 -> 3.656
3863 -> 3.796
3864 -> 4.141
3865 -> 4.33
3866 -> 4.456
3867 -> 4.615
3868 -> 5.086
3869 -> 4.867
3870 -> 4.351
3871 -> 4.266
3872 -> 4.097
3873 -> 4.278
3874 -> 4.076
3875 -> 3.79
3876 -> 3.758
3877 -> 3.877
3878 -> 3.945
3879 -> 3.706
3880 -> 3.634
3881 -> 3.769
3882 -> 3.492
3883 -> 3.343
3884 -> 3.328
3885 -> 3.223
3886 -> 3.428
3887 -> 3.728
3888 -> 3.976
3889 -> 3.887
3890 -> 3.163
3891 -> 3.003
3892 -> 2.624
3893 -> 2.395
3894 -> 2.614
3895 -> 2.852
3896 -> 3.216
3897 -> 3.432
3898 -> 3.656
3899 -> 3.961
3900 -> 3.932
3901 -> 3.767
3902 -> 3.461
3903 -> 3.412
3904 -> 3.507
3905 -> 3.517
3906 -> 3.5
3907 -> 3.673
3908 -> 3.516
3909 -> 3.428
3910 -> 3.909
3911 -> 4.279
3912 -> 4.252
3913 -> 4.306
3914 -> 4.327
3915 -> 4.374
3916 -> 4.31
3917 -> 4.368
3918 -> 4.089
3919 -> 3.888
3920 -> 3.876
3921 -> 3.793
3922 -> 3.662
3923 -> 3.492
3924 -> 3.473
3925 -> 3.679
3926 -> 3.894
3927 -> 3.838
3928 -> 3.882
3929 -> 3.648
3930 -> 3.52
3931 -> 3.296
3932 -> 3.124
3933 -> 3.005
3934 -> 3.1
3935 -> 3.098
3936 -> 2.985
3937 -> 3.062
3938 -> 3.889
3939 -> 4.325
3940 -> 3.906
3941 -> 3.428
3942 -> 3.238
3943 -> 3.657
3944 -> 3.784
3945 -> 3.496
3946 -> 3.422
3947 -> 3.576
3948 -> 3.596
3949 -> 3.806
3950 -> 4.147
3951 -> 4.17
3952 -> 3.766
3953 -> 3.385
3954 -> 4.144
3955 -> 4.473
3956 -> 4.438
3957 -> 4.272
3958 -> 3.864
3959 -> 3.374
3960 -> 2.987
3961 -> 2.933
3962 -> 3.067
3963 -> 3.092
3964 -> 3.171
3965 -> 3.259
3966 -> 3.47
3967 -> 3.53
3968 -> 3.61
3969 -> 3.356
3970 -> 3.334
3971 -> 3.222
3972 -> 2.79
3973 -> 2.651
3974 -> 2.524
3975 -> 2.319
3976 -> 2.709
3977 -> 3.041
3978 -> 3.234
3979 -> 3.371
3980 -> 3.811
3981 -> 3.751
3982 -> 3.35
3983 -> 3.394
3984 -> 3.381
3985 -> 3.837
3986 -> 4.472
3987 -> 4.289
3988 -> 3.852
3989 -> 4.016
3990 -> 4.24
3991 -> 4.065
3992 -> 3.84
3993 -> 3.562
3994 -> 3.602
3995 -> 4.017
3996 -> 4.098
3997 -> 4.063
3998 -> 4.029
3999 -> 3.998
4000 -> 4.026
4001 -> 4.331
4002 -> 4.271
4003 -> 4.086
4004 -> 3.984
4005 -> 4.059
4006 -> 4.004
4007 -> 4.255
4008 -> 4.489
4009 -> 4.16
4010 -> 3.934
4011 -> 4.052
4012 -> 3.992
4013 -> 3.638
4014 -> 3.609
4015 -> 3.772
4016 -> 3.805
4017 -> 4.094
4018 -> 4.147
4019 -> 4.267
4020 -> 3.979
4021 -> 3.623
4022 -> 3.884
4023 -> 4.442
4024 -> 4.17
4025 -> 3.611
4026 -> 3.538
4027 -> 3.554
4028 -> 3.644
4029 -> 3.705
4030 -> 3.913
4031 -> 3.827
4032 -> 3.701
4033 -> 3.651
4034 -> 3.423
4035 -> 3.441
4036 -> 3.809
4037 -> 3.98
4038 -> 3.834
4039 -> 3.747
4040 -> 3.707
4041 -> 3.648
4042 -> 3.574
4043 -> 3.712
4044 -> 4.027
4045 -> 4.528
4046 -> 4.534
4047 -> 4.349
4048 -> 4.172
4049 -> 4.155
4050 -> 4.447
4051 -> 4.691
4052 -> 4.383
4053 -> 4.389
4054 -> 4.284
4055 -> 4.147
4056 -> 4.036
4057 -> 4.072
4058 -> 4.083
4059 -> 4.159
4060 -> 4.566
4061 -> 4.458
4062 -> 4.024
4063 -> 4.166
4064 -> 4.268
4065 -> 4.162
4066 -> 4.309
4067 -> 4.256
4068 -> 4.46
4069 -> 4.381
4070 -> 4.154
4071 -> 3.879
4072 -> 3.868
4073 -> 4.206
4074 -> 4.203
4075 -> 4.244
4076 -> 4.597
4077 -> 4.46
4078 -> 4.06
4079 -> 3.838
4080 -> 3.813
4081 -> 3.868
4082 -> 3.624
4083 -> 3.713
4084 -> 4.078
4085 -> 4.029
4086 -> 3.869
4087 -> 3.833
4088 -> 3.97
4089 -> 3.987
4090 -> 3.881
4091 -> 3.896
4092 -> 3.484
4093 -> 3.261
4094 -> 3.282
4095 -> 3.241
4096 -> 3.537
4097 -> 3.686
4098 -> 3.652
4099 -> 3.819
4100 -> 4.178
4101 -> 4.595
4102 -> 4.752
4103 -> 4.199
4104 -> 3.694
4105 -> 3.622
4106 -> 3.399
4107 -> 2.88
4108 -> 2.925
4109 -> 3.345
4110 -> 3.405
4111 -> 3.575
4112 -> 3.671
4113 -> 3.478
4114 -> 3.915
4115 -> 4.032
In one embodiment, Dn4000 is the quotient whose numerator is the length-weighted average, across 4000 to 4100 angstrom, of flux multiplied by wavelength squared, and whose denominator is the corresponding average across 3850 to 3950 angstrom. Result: 1.2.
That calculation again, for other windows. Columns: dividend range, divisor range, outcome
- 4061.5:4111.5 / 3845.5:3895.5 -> 1.14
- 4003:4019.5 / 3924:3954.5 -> 1.16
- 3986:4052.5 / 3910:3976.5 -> 1.15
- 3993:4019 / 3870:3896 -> 1.21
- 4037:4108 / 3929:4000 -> 1.19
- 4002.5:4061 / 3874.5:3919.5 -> 1.18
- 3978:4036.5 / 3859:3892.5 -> 1.08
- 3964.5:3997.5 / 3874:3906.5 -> 1.06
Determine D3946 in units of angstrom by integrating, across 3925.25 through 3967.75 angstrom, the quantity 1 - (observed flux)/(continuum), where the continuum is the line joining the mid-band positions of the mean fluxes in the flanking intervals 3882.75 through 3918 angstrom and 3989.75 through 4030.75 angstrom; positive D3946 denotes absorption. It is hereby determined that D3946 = 2.0 angstrom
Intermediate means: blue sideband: 3.6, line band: 3.58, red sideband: 3.96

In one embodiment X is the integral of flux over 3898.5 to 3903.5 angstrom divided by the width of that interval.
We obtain 3.71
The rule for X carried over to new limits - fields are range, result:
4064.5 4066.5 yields 4.24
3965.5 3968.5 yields 3.54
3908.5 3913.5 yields 4.03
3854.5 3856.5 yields 4.13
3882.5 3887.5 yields 3.41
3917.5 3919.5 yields 3.99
